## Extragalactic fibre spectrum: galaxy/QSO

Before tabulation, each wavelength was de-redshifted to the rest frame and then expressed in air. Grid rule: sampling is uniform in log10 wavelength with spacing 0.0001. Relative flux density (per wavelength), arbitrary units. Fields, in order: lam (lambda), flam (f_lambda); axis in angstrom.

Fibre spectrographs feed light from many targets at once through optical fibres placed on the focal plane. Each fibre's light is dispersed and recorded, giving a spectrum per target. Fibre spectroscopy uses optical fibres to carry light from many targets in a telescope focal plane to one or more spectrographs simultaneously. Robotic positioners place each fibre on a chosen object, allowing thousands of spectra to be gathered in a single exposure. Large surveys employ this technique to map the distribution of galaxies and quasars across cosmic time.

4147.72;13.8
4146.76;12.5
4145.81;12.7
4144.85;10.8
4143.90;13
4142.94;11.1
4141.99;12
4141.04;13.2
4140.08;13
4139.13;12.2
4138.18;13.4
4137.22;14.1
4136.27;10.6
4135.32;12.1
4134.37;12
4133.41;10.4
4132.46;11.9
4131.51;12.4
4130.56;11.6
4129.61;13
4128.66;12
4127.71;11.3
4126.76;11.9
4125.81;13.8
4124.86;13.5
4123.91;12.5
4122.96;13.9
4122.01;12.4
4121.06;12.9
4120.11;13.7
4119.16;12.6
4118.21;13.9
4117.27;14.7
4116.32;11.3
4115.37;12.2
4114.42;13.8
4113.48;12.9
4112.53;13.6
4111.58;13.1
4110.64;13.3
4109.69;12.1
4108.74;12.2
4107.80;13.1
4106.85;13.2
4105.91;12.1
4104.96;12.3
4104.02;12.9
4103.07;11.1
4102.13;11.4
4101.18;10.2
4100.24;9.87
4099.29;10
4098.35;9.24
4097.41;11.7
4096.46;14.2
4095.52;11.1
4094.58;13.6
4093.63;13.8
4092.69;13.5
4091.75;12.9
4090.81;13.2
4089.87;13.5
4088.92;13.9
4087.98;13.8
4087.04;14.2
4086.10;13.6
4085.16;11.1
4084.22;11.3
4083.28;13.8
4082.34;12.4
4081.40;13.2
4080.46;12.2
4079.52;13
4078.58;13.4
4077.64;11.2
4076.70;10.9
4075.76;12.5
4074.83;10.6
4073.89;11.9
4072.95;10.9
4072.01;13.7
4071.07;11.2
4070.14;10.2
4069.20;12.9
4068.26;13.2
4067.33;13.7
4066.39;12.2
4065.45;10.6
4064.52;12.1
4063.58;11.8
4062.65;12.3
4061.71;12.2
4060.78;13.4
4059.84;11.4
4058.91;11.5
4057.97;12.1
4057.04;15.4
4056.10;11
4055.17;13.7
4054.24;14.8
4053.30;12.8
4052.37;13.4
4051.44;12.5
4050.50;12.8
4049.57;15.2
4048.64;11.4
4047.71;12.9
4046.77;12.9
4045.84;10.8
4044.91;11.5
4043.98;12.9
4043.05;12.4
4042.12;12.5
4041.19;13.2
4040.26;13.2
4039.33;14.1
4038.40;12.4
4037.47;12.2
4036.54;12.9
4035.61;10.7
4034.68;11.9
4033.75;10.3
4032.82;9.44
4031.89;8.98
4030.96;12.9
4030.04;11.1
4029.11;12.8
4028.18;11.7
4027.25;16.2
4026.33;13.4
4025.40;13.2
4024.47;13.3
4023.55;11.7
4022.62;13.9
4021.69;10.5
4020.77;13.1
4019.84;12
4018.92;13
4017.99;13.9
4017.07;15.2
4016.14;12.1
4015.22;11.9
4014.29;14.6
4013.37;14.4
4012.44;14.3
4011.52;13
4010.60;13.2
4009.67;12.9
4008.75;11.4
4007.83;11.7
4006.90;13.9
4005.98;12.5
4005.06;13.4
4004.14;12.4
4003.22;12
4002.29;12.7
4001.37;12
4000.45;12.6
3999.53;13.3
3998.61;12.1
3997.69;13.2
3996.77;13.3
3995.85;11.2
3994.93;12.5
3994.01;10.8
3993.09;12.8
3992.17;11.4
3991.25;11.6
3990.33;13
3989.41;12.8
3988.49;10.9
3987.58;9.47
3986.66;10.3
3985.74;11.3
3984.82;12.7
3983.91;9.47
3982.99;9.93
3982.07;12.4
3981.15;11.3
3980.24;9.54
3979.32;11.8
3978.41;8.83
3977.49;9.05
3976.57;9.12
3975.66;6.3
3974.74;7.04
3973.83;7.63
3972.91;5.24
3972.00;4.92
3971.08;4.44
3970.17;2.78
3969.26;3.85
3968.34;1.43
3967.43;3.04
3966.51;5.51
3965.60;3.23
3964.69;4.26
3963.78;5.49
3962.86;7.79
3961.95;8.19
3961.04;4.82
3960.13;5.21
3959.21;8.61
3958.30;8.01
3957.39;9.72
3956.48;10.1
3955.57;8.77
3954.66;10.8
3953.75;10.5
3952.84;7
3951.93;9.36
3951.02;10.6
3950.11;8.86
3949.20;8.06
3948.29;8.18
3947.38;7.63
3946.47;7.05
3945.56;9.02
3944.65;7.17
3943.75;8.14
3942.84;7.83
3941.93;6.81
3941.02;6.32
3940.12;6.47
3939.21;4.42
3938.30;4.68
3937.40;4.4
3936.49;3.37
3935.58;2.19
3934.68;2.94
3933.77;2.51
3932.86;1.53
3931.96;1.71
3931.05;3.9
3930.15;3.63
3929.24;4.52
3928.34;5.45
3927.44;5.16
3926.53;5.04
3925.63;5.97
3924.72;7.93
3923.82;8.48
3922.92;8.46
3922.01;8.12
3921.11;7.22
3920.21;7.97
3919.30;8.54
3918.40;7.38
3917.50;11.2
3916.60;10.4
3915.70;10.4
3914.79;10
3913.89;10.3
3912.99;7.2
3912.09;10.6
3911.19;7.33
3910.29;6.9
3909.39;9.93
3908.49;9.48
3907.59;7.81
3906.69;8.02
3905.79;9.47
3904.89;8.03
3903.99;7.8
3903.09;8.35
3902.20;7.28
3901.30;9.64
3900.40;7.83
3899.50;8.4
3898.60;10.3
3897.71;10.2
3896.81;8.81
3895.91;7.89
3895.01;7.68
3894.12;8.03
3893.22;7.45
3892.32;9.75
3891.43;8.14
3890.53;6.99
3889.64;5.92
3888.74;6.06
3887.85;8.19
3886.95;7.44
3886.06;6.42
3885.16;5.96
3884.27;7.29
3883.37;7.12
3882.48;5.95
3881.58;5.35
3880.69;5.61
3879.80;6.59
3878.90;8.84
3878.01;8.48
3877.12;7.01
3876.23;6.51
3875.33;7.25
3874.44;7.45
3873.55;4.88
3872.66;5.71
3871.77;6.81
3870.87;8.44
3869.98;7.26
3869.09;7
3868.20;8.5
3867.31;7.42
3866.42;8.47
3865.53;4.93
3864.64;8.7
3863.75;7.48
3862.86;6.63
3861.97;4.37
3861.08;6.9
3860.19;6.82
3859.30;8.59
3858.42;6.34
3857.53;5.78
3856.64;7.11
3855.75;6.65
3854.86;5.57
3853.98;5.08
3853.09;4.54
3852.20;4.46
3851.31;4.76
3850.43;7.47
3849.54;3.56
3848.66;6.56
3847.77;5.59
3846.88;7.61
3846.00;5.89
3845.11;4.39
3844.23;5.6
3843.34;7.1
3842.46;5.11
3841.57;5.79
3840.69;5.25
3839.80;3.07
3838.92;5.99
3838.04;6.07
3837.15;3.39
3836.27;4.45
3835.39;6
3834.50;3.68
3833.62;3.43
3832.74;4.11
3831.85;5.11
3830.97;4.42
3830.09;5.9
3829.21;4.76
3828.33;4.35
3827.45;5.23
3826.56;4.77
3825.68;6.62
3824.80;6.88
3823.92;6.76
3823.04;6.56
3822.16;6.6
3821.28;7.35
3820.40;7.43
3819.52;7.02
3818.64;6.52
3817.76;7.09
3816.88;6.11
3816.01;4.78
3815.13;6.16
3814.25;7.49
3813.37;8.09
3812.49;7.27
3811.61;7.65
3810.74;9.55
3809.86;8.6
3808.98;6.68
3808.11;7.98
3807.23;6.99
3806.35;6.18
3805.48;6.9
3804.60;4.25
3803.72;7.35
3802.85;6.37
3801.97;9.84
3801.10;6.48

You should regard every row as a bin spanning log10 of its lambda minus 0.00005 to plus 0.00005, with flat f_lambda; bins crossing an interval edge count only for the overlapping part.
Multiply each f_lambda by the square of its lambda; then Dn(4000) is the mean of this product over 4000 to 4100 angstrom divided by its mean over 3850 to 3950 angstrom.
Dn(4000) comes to 1.9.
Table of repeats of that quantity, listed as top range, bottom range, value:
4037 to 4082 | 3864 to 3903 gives 1.83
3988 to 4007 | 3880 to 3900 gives 1.74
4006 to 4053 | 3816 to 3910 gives 2.06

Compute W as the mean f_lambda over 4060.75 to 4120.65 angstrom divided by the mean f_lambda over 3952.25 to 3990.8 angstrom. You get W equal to 1.55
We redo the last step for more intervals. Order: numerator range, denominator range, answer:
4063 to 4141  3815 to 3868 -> 2.12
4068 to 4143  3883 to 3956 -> 1.68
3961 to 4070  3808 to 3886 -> 1.80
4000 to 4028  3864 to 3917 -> 1.66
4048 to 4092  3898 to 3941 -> 1.80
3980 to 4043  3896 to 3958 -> 1.64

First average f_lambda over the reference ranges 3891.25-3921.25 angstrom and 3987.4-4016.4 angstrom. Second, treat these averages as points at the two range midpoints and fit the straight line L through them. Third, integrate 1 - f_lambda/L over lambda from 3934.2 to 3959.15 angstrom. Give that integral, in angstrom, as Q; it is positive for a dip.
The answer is 7.3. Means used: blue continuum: 8.72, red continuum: 12.5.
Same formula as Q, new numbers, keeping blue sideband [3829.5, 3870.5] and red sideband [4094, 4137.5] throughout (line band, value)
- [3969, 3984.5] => 1.76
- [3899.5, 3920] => -4.15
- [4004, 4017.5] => -4.64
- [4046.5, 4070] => -3.79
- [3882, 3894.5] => -0.73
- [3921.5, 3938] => 6.40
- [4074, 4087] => -0.93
